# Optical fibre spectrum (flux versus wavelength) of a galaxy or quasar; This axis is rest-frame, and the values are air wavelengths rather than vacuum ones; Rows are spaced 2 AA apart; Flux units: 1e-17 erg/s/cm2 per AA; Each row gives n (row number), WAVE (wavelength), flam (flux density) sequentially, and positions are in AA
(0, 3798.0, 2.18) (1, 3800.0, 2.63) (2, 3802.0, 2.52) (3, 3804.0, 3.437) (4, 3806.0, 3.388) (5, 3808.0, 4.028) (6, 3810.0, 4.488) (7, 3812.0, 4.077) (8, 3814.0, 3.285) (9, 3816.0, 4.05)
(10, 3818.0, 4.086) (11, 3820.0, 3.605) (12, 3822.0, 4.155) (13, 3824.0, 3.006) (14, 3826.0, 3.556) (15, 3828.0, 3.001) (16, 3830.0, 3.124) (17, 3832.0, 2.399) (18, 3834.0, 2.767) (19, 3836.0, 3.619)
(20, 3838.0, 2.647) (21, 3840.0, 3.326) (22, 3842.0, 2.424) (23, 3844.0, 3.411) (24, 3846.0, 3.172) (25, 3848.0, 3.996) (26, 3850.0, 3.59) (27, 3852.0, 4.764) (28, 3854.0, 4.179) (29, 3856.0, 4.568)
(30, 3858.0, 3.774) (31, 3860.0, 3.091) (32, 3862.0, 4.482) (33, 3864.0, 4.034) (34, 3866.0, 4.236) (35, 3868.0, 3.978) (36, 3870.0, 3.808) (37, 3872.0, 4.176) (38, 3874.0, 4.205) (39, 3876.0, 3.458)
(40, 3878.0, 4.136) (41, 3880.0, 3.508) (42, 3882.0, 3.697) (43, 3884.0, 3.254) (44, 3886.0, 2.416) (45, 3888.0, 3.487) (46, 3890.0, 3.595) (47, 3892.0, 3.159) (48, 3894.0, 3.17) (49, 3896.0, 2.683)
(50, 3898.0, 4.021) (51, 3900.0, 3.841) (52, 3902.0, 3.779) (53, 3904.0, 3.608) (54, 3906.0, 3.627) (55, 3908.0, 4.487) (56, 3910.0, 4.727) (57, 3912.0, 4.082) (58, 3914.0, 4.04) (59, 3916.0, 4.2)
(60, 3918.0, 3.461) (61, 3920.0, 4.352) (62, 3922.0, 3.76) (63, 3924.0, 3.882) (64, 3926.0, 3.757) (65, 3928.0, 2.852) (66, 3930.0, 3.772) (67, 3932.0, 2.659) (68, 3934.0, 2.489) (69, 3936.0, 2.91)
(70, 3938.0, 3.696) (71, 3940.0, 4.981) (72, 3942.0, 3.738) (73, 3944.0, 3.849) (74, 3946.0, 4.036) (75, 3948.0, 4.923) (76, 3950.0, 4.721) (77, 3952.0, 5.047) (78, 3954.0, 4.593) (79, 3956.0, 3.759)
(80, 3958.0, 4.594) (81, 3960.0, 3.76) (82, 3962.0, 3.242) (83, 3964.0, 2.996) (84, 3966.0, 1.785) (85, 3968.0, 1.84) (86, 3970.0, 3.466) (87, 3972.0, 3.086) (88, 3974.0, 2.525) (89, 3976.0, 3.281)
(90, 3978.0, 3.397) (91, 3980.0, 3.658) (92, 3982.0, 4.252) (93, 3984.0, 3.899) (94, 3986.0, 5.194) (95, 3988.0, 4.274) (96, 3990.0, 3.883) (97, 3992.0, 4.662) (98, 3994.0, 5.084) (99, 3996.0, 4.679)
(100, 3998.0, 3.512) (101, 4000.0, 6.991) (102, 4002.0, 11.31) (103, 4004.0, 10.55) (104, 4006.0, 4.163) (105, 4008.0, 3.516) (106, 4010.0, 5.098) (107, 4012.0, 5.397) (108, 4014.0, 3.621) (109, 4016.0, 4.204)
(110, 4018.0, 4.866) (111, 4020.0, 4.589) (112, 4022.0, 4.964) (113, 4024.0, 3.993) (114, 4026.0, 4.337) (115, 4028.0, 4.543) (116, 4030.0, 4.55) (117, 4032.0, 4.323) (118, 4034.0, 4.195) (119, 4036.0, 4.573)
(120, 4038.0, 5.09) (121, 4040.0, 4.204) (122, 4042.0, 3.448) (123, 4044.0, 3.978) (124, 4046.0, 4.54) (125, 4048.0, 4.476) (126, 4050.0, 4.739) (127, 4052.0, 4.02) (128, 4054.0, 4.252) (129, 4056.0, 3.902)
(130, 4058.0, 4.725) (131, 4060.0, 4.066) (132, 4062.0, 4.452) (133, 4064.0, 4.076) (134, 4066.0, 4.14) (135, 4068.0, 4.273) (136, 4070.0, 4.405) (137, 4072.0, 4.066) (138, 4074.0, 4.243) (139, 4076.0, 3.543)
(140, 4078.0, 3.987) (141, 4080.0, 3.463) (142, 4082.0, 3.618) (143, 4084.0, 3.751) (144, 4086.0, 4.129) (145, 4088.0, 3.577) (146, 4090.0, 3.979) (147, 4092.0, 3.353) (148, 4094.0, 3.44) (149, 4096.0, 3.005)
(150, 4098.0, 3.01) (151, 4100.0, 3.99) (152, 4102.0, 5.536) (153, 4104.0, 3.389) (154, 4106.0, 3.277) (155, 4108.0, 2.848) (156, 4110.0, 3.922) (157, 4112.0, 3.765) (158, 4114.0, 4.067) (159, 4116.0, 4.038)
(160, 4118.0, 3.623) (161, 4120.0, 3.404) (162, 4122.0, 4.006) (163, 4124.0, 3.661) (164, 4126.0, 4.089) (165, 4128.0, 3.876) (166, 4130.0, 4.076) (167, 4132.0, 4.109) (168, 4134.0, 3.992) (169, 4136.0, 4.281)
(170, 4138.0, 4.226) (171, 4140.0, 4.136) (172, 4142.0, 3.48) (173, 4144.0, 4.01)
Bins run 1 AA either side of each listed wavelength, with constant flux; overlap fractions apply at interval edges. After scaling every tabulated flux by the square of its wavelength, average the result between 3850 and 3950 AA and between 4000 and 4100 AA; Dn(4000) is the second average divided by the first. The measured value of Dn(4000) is 1.26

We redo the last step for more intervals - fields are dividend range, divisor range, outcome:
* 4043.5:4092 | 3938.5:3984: 1.16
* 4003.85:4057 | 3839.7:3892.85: 1.32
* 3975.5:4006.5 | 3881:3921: 1.48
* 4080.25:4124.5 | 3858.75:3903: 1.13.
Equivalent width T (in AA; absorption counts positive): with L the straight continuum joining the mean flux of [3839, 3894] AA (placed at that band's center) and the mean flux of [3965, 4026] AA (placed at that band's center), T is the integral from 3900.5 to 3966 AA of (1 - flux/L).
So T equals 4.2 AA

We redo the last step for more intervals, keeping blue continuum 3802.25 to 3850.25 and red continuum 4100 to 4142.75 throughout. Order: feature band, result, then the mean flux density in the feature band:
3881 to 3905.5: 1.0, 3.4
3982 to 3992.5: -1.9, 4.36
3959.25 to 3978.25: 3.9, 2.91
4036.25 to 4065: -3.8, 4.29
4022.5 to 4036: -2.2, 4.37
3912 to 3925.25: -1.4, 3.96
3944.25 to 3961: -3.6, 4.4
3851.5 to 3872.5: -3.6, 4.08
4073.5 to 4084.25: 0.2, 3.75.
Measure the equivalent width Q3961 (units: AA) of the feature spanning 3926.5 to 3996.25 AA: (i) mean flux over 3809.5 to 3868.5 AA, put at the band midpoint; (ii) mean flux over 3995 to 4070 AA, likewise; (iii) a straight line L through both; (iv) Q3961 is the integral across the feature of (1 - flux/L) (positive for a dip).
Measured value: 9.6 AA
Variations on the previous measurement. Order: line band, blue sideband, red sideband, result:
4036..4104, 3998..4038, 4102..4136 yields 6.8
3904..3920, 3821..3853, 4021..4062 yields -1.7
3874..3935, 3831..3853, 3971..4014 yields 4.9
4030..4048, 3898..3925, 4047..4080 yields -0.7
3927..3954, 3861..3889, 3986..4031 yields 3.7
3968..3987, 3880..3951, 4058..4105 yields 1.2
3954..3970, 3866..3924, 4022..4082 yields 2.8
